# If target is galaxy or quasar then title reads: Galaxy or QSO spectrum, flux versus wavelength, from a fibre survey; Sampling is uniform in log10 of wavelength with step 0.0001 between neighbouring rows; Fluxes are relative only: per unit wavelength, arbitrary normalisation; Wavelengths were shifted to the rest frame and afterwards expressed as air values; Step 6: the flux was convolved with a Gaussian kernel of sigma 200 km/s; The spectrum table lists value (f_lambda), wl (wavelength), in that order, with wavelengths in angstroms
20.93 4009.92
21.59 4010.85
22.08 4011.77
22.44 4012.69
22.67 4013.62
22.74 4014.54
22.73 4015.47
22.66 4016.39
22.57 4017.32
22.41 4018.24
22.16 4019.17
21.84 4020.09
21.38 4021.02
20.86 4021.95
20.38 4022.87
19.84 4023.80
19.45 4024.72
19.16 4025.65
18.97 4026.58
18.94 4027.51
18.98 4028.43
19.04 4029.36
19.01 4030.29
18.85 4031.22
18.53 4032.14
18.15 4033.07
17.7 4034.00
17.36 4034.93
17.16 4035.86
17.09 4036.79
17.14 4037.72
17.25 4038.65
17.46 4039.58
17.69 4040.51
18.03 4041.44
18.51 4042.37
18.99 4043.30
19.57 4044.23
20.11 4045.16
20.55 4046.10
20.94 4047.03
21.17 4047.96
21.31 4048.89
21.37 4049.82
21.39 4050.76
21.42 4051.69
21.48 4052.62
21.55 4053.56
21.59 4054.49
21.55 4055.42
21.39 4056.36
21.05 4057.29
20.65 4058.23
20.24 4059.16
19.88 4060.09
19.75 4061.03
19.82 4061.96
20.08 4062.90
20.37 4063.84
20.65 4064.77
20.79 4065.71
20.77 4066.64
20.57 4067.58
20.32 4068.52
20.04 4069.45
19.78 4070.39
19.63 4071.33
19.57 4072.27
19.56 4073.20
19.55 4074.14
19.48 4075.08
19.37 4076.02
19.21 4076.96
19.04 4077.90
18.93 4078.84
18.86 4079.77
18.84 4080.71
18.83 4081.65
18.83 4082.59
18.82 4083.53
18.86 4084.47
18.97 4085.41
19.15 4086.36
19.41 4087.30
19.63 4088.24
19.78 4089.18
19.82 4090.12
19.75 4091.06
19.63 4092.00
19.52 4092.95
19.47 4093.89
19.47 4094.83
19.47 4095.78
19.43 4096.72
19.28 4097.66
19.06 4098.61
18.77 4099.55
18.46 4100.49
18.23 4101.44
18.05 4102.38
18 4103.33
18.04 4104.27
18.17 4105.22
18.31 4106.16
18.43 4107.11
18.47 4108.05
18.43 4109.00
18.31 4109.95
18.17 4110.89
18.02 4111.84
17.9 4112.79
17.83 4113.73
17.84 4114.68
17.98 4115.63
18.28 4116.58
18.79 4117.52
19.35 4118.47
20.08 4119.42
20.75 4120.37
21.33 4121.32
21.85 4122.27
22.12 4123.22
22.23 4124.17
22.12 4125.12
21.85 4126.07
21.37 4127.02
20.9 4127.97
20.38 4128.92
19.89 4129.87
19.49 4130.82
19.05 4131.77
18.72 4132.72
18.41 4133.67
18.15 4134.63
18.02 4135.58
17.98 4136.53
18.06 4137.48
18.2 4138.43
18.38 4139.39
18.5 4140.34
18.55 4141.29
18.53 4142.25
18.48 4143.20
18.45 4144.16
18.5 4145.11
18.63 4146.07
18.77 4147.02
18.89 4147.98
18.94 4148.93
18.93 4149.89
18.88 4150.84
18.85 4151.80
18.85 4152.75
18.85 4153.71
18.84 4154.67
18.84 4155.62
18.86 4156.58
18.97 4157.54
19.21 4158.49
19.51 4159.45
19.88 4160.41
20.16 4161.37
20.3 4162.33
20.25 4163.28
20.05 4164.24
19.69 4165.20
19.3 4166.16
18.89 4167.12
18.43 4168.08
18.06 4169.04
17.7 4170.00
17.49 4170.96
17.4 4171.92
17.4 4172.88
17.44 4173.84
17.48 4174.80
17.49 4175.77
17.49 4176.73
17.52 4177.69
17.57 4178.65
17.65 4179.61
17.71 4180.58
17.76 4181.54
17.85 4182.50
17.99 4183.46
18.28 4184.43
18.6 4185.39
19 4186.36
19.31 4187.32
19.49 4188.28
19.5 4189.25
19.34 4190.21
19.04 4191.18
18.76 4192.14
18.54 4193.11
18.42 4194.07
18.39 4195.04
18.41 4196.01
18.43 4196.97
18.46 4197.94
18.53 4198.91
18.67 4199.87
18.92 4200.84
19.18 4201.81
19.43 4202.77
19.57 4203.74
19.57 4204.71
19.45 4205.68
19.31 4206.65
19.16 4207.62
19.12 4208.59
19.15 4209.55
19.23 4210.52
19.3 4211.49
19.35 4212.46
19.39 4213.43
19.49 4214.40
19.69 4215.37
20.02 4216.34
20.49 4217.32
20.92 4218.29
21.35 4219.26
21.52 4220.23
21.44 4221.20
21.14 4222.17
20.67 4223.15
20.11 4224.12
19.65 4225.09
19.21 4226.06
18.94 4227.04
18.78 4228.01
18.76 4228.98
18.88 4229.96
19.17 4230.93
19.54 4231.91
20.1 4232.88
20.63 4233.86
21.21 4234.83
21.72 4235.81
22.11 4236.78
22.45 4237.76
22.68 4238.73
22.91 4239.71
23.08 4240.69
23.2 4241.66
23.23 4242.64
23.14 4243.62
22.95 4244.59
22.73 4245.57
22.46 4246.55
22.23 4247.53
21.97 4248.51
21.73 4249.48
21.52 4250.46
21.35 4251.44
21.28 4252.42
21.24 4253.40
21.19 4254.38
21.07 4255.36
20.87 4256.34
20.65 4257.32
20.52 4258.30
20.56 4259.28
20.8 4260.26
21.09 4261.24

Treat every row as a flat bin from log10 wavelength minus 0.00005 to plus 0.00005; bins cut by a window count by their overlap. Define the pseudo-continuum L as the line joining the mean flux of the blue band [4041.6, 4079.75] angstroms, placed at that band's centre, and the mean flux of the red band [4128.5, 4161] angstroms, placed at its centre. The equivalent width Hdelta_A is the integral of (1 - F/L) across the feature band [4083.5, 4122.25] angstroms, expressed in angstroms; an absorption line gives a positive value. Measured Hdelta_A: 1.2 angstroms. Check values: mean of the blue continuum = 20.3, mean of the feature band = 18.9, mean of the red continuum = 18.8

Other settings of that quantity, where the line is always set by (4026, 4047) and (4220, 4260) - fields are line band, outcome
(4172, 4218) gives 4.1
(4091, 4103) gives 0.1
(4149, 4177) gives 1.9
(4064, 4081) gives -0.7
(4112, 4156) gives 1.2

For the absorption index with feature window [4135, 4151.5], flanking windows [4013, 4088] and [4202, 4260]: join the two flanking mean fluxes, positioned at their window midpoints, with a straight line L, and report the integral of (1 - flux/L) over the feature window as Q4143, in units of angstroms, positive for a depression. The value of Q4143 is 1.5 angstroms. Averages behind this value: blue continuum 19.9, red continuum 20.7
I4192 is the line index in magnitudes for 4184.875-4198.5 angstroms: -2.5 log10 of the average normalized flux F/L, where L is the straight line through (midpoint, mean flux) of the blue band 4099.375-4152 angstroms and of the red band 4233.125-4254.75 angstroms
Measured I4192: 0.11 mag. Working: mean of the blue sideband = 19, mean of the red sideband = 22.1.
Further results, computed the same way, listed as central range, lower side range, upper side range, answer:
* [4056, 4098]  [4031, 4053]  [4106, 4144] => -0.03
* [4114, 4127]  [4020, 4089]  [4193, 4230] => -0.04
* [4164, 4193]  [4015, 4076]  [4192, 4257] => 0.11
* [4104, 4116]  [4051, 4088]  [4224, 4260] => 0.12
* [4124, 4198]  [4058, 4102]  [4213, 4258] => 0.08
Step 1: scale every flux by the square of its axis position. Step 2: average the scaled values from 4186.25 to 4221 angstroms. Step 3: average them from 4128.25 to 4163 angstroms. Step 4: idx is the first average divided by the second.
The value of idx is 1.05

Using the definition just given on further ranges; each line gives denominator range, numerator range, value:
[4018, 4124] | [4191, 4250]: 1.12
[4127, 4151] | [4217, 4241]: 1.15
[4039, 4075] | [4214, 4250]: 1.14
